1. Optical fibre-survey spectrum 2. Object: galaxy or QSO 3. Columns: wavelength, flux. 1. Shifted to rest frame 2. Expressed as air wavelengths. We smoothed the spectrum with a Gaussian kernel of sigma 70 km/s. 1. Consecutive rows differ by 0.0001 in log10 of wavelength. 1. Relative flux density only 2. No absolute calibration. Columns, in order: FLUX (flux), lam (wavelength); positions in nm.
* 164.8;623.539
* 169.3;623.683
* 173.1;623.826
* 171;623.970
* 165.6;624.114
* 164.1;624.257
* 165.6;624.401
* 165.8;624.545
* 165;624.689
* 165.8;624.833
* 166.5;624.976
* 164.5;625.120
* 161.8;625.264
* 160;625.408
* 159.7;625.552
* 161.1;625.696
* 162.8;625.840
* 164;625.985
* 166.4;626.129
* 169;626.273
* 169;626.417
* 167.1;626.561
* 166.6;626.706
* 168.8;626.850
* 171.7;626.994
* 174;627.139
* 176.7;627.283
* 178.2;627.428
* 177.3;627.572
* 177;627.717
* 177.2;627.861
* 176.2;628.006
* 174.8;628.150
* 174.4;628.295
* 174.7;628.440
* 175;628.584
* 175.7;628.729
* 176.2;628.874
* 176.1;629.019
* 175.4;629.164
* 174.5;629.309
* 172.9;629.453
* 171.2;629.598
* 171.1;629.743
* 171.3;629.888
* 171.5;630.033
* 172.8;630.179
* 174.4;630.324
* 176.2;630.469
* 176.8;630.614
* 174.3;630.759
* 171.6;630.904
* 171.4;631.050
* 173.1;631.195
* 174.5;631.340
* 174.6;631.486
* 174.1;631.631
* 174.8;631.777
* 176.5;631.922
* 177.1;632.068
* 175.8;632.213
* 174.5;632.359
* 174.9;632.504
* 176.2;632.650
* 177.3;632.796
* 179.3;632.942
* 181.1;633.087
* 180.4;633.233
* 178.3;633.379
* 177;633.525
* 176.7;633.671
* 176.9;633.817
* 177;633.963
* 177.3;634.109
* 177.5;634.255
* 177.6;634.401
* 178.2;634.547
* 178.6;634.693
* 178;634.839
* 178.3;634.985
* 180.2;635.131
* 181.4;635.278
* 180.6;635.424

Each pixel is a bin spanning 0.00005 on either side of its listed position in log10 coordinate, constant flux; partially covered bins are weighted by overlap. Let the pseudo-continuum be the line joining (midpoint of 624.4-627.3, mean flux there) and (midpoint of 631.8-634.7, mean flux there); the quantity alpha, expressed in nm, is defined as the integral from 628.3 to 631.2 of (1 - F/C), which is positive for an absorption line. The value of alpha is -0.03 nm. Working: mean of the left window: 166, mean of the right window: 177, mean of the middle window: 174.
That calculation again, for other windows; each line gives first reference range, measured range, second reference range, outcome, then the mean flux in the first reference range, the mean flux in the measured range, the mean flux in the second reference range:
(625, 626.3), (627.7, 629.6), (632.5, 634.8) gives -0.07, 163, 175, 178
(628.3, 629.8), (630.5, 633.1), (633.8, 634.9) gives 0.01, 174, 175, 178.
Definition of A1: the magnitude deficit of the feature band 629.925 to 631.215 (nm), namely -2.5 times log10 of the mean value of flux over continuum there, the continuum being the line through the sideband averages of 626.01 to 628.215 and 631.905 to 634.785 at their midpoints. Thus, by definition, 0.01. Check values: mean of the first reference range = 173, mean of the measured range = 173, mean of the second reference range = 177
